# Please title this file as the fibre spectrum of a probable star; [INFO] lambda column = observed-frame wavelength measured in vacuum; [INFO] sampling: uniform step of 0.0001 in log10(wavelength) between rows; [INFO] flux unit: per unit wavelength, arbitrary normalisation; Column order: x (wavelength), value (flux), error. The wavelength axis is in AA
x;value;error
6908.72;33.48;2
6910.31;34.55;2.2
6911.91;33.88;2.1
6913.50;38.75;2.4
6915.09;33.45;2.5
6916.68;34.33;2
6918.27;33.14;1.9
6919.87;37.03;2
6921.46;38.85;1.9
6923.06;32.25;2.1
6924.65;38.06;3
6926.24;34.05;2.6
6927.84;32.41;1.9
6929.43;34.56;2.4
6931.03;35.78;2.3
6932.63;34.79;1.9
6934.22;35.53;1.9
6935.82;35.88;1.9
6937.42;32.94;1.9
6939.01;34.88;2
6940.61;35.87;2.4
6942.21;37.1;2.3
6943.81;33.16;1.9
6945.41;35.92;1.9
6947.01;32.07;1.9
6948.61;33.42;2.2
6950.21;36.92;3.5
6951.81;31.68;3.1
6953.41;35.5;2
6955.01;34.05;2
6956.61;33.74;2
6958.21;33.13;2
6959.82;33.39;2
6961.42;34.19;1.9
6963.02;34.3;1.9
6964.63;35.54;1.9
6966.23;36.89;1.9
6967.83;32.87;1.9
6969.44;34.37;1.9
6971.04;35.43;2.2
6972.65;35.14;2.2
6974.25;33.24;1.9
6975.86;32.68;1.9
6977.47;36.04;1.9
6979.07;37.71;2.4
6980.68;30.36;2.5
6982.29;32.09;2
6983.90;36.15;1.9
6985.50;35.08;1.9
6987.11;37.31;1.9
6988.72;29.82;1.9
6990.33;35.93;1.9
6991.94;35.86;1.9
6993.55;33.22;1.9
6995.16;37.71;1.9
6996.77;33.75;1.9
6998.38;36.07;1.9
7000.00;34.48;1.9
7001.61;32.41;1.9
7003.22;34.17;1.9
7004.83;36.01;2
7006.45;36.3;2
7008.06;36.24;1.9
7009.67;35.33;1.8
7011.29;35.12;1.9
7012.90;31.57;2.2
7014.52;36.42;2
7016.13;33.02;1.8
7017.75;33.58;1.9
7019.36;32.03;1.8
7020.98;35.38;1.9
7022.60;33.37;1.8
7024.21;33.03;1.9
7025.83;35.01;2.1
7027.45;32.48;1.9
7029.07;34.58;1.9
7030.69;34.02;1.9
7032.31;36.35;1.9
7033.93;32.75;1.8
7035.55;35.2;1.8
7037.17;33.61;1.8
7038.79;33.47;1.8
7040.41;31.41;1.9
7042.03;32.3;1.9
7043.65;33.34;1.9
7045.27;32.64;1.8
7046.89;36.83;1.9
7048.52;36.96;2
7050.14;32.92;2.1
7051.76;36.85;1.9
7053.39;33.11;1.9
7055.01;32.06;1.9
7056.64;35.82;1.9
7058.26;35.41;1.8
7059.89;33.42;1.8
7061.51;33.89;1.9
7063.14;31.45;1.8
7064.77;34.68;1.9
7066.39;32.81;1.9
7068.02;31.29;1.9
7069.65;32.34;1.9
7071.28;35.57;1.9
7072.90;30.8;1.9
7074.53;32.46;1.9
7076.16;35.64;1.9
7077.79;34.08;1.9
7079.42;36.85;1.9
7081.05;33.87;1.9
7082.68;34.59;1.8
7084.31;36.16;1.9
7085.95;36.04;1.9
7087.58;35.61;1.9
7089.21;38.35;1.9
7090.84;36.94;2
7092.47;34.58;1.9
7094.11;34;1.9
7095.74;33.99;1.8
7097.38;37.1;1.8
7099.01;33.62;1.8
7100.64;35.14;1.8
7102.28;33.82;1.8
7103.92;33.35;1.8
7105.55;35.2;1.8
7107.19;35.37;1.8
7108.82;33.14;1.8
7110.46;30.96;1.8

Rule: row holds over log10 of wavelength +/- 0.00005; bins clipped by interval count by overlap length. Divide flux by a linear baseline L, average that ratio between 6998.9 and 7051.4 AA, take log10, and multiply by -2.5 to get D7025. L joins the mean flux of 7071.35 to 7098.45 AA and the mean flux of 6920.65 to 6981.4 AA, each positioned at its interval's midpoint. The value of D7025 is 0.02 mag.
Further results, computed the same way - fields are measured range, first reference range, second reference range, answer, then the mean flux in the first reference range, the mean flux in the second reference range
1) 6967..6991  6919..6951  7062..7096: 0.018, 35.1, 34.4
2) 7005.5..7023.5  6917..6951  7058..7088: 0.000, 35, 34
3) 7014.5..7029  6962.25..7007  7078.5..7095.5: 0.041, 34.7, 35.6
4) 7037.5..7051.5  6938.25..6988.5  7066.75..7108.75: 0.022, 34.5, 34.6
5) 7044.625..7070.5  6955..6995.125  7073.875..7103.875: 0.032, 34.4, 35.1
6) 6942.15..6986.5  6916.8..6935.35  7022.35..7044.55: 0.008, 35.1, 33.6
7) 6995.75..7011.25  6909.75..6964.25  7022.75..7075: -0.028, 34.7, 33.7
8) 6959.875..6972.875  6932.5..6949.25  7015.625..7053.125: -0.008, 34.7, 34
